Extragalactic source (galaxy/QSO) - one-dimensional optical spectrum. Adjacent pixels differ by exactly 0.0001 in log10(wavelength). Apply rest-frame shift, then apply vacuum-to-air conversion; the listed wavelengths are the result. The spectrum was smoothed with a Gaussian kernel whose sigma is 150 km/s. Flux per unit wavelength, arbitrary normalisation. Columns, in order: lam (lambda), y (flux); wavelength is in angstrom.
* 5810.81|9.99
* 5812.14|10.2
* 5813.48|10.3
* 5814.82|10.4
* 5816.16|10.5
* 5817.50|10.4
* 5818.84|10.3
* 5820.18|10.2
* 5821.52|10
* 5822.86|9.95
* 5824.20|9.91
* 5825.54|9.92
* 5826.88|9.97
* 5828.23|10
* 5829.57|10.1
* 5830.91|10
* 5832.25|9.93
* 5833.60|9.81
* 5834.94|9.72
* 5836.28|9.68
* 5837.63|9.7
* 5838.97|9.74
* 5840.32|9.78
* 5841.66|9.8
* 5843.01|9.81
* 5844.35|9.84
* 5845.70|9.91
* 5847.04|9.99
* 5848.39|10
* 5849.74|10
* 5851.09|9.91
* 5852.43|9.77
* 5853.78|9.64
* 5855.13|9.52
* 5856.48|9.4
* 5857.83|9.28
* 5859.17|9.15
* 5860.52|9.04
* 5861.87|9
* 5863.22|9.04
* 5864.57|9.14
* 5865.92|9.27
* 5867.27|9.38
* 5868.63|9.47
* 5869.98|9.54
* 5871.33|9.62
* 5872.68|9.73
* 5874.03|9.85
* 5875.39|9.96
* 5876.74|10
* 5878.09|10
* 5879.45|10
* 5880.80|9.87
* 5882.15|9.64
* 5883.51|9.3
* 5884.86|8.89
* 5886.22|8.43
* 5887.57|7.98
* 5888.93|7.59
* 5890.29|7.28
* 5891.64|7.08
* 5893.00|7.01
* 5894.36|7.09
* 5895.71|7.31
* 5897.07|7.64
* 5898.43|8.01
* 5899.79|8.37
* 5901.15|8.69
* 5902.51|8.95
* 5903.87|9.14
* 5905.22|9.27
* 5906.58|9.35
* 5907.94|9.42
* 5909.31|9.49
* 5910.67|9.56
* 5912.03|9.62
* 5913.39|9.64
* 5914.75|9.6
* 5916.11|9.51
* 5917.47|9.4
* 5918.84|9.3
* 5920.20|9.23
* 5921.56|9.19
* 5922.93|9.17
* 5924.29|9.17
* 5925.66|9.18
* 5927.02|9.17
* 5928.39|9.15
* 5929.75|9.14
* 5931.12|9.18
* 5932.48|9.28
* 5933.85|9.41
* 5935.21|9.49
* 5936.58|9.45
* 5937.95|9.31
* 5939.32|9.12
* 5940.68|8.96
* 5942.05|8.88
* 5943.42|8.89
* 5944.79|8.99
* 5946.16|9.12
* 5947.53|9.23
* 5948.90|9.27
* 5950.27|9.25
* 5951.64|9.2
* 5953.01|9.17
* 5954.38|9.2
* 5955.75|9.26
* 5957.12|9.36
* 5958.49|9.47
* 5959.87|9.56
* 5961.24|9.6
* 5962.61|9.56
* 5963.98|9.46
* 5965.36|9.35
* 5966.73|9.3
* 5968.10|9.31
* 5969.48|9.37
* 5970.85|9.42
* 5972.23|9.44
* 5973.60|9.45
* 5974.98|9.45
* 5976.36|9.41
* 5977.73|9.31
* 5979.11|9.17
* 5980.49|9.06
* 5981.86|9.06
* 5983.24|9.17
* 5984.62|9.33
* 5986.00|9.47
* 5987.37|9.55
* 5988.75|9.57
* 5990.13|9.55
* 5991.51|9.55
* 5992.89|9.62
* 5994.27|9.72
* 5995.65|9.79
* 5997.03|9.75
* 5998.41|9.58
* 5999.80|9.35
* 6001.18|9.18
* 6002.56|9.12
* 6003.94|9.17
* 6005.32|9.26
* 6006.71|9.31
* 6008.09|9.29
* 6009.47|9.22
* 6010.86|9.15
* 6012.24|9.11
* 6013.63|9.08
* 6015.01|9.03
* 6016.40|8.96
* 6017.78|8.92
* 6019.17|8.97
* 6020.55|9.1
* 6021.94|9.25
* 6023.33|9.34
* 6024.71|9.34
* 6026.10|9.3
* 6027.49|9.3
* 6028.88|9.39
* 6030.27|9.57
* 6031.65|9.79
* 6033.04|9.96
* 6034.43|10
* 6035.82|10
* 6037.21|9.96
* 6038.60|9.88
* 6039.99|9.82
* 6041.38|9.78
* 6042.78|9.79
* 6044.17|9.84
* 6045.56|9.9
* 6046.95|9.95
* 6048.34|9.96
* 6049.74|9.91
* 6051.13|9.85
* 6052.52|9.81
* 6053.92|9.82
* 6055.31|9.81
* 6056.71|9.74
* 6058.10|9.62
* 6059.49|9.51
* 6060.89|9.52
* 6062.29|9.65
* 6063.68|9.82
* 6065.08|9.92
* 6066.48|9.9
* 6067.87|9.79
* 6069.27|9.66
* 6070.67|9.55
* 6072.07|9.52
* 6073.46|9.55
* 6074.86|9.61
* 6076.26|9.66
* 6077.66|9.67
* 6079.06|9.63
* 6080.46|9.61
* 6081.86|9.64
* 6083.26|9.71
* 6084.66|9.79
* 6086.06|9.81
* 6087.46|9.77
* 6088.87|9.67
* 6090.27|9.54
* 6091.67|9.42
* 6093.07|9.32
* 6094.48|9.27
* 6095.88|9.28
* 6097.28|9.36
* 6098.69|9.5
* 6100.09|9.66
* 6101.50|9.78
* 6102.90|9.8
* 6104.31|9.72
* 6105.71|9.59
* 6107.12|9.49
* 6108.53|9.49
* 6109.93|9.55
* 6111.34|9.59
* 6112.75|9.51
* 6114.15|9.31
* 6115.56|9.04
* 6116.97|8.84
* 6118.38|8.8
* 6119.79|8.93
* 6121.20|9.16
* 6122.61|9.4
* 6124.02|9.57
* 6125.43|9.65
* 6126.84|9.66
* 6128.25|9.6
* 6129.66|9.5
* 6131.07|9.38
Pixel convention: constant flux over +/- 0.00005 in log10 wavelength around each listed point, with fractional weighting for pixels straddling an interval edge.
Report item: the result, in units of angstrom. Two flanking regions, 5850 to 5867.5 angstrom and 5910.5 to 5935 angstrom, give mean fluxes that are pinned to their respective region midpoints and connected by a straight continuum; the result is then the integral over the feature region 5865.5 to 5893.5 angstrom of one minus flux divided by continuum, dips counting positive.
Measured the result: 0.91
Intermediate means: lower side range 9.37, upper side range 9.33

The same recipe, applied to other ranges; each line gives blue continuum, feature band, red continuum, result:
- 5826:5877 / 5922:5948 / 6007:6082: 1.2 angstrom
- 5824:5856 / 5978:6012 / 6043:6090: 1.4 angstrom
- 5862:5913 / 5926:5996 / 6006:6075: -0.6 angstrom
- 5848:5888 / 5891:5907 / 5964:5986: 2.2 angstrom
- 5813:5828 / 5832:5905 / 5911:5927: 4.5 angstrom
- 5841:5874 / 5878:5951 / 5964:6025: 3.9 angstrom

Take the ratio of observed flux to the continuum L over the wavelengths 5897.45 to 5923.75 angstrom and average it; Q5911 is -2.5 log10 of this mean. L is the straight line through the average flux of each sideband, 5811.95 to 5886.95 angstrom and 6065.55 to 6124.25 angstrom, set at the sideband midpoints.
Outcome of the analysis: 0.057 mag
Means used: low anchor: 9.74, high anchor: 9.51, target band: 9.19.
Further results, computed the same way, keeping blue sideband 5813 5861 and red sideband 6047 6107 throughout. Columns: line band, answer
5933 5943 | 0.06 mag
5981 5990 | 0.04 mag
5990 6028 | 0.05 mag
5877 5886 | 0.03 mag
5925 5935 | 0.06 mag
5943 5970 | 0.05 mag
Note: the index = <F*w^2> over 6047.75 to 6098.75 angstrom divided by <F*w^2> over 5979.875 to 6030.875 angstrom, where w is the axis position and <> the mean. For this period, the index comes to 1.1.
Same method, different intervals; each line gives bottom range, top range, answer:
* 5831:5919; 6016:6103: 1.11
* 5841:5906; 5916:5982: 1.05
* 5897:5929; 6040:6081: 1.12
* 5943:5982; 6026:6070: 1.08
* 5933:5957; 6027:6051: 1.10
